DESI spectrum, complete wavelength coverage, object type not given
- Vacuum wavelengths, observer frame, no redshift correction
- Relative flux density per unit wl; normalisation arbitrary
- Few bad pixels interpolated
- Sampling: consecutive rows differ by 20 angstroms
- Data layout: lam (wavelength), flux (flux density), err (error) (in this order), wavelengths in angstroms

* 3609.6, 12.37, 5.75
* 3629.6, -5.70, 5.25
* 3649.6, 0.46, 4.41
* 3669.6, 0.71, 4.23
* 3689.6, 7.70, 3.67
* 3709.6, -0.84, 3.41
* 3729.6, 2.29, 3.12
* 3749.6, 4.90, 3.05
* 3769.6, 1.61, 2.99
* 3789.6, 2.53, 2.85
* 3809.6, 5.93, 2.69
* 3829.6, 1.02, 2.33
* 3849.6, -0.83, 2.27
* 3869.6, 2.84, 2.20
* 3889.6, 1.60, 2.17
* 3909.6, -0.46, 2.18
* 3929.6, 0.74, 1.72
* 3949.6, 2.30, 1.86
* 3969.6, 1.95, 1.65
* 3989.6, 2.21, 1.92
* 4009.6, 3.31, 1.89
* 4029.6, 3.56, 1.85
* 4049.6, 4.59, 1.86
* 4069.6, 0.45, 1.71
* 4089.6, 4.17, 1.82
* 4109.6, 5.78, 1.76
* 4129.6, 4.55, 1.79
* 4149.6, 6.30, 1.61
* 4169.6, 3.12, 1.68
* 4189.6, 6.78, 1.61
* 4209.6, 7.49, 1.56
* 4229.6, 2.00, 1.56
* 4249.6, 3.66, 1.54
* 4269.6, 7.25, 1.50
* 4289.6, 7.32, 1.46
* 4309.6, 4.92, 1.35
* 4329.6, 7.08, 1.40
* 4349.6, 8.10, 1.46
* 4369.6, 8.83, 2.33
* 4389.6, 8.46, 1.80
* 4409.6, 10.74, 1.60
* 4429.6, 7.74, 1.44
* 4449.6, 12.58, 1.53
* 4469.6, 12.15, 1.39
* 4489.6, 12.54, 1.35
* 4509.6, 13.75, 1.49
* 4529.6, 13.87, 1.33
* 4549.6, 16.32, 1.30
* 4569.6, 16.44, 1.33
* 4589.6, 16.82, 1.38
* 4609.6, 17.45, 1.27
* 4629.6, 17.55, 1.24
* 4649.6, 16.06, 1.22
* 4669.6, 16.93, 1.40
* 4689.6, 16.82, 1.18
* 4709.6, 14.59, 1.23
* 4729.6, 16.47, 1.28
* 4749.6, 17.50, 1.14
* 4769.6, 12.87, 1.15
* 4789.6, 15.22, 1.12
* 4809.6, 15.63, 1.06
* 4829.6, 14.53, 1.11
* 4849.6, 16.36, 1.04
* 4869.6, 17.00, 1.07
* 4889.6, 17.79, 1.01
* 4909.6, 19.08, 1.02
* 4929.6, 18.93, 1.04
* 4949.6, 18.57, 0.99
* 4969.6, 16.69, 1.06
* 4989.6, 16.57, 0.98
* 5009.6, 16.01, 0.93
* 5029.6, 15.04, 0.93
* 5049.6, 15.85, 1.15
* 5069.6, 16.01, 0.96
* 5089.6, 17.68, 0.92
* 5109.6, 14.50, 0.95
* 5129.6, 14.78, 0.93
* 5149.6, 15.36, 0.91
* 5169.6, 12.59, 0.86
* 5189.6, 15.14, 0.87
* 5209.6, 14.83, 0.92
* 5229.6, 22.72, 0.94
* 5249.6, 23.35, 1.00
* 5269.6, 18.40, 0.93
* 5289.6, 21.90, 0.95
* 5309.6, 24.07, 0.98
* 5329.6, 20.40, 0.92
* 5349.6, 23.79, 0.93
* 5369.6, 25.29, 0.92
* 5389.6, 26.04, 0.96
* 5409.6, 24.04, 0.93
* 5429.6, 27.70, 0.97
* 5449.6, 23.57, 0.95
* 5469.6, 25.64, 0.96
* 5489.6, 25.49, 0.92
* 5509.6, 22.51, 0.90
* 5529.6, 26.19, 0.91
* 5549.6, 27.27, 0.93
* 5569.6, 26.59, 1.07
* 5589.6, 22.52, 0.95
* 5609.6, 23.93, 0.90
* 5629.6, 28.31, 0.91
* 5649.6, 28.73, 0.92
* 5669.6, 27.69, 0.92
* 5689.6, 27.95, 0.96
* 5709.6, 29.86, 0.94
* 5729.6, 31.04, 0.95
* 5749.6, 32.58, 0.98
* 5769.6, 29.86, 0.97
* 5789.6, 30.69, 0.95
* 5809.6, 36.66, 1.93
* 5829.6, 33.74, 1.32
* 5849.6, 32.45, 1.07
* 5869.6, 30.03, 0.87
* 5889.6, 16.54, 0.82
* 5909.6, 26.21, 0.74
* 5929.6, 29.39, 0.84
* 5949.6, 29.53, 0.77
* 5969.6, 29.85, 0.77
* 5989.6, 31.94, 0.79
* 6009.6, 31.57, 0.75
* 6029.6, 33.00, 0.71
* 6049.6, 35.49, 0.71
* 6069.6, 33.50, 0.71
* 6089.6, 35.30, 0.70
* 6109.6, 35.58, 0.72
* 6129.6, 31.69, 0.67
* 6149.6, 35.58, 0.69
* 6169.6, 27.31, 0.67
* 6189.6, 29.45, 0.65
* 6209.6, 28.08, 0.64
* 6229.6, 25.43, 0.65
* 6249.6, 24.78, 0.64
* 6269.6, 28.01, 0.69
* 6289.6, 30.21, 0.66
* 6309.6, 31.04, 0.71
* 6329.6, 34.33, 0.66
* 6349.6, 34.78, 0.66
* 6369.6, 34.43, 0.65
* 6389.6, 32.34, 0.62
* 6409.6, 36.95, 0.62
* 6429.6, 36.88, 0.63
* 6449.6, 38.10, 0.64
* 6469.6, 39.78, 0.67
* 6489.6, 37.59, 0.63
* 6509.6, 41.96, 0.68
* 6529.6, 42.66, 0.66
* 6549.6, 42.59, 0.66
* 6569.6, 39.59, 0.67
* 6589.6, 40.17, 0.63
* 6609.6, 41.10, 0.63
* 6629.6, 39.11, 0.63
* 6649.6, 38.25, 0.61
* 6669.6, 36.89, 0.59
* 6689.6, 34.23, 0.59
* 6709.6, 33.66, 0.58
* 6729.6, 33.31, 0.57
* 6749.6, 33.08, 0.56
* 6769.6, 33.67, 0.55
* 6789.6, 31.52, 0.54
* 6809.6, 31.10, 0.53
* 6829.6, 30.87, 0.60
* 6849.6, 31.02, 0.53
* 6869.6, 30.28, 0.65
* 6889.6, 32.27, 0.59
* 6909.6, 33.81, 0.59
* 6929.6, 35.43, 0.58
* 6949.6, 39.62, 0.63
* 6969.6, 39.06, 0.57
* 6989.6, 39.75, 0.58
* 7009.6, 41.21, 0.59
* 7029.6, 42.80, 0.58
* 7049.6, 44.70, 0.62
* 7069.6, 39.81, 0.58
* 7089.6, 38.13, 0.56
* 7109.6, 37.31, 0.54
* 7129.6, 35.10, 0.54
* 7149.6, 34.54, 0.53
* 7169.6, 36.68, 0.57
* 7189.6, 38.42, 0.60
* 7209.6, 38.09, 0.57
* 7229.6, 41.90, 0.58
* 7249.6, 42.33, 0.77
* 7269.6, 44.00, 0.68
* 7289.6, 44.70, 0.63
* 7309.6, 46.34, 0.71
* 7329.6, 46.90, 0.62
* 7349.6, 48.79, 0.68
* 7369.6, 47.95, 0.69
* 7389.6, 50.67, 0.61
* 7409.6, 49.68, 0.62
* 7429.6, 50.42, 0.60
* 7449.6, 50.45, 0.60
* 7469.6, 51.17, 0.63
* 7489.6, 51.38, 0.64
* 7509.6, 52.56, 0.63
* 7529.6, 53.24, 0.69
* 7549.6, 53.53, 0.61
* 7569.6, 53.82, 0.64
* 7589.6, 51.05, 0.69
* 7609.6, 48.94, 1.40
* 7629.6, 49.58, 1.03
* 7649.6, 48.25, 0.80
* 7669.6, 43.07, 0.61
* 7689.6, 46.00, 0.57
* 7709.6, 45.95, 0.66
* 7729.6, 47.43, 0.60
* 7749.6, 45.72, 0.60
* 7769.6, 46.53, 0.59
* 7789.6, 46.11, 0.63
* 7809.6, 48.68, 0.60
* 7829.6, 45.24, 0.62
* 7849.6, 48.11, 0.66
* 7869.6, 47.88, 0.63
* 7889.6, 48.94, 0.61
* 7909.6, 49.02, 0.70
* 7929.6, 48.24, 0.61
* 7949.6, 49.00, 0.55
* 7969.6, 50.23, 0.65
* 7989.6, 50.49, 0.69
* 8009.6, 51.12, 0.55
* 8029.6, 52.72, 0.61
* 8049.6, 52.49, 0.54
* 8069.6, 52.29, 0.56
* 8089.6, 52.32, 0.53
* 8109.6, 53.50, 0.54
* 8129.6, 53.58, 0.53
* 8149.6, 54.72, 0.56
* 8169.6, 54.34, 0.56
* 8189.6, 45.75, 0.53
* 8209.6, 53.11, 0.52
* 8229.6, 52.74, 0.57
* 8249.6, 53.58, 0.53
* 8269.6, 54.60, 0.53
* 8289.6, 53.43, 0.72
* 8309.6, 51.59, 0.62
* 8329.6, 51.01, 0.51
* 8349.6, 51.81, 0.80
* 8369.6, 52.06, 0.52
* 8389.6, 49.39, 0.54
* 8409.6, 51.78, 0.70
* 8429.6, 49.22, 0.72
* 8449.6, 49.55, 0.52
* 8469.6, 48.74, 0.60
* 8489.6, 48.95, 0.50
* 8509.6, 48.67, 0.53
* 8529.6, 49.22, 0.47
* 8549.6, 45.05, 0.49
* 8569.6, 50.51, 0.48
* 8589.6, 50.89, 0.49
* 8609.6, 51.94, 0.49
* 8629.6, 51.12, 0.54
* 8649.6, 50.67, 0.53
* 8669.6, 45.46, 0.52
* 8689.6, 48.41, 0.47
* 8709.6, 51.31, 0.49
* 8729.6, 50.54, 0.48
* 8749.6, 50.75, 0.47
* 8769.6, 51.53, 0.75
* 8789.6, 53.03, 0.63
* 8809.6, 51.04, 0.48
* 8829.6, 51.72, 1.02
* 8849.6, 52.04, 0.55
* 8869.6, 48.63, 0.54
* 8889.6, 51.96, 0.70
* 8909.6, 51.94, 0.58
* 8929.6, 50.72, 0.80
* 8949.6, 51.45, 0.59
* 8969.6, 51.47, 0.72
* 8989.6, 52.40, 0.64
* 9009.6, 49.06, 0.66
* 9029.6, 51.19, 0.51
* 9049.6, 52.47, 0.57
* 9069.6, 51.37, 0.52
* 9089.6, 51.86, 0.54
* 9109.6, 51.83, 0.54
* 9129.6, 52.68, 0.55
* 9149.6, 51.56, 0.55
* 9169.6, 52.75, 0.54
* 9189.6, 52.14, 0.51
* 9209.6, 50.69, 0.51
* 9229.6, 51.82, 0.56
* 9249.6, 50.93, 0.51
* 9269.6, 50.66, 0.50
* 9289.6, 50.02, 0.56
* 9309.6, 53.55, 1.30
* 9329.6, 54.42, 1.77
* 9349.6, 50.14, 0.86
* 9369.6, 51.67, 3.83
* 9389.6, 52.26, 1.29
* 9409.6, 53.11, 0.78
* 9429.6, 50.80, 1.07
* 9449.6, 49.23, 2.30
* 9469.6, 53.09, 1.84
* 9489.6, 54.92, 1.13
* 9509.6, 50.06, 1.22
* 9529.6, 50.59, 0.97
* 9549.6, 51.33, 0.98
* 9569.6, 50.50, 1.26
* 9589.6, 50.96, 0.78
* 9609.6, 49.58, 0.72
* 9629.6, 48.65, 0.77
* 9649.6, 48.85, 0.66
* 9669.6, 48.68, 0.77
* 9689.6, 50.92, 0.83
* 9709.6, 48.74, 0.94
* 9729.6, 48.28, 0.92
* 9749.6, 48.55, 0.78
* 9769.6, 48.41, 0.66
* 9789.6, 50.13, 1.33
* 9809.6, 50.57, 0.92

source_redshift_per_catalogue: 0.00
